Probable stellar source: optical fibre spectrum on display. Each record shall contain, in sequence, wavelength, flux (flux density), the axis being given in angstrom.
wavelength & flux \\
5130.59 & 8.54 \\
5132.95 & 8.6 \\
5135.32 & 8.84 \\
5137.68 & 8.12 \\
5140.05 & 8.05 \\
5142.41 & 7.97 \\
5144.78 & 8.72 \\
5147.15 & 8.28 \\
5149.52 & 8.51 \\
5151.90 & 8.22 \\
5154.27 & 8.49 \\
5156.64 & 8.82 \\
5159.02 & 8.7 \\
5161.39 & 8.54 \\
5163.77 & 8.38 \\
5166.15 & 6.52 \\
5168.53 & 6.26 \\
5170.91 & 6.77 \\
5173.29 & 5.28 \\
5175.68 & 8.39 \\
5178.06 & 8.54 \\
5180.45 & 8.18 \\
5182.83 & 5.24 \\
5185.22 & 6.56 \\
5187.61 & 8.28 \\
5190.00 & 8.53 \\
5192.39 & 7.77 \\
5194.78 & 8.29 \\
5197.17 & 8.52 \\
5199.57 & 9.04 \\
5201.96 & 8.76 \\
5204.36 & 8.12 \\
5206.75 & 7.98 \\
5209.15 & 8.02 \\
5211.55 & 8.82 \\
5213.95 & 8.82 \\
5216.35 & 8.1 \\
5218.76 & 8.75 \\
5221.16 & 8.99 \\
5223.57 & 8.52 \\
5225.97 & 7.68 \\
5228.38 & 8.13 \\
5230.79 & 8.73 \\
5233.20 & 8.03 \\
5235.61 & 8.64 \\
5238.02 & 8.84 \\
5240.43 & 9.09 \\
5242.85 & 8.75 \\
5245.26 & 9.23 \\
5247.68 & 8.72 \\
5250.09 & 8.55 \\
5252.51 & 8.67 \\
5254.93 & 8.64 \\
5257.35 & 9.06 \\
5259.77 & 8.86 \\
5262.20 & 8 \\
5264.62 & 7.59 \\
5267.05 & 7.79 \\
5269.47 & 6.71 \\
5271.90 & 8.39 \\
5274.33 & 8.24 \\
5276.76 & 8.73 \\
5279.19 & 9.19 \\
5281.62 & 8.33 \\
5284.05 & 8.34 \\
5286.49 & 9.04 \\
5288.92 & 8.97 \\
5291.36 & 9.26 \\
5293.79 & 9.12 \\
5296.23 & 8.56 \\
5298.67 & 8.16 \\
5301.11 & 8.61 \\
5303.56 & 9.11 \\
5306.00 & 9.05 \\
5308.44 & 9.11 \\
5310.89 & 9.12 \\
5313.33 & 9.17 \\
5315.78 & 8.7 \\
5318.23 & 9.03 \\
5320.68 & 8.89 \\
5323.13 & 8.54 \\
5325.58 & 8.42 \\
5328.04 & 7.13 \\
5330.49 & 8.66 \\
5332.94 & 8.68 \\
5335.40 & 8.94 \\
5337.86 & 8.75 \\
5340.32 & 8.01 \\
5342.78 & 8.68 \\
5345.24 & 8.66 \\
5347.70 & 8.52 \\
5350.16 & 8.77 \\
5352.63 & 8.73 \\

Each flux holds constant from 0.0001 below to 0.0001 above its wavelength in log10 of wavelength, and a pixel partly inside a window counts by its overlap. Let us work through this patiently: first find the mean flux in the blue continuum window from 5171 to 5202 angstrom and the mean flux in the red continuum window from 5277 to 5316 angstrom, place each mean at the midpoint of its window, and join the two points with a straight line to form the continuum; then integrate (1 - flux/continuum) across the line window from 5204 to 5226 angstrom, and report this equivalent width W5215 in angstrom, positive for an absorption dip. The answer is -1.1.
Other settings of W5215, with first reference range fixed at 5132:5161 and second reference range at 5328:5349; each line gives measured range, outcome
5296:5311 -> -0.53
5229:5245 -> -0.39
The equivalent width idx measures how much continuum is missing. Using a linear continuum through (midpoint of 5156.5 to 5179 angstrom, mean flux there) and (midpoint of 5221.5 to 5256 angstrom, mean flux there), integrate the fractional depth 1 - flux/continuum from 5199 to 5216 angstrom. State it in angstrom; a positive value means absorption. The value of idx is -0.69 angstrom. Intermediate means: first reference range 7.55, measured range 8.47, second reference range 8.6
